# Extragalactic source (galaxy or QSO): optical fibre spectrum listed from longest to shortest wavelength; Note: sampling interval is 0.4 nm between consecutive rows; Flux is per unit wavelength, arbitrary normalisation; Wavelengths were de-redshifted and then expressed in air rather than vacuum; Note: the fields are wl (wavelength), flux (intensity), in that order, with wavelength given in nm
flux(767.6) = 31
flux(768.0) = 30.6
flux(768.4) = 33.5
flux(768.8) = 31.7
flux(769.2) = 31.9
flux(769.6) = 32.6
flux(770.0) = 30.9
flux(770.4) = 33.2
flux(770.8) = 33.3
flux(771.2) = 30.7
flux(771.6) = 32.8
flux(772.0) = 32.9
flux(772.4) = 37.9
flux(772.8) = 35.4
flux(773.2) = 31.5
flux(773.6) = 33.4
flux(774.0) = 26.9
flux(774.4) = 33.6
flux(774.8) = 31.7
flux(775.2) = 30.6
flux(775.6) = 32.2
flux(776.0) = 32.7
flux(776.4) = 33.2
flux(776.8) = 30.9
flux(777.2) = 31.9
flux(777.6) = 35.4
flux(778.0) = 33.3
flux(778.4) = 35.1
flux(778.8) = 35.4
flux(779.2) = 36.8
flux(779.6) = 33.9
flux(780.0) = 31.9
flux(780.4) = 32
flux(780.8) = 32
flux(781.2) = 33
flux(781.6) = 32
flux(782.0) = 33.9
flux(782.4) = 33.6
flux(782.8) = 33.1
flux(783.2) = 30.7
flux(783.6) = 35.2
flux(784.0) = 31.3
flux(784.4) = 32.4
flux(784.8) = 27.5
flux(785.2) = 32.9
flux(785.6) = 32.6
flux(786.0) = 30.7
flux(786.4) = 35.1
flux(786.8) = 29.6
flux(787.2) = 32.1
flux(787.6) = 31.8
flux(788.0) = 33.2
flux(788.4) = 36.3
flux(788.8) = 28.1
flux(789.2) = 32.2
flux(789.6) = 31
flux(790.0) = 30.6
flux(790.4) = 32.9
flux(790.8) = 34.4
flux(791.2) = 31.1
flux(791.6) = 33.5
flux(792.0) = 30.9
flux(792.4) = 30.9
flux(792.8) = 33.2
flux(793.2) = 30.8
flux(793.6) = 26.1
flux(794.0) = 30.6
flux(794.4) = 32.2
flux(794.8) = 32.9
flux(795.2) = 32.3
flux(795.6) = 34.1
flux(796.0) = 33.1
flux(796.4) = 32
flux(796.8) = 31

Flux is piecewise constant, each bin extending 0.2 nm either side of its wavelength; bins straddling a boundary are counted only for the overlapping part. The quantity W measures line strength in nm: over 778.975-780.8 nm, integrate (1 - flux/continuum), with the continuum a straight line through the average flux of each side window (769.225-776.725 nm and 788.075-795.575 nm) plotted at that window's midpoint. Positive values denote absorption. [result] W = -0.07 nm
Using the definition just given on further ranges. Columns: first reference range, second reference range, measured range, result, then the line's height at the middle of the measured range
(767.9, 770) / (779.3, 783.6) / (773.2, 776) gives 0.08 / 32.4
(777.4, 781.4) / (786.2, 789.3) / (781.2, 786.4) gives 0.12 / 33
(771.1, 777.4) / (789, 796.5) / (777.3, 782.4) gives -0.23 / 32.2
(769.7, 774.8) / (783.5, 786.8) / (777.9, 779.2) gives -0.11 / 32.3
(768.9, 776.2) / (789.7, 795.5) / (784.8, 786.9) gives 0.00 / 31.9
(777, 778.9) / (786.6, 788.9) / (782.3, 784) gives 0.01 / 33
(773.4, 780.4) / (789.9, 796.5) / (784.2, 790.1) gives 0.09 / 32.2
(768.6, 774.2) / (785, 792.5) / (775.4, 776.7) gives -0.01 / 32.4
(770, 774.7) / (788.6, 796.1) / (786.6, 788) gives 0.02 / 31.9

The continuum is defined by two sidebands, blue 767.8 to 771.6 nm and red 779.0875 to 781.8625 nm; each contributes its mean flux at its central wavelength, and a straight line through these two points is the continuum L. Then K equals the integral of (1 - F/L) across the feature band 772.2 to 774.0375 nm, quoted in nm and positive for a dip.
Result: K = -0.07 nm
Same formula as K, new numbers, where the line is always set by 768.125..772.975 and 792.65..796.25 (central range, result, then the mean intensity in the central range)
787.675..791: -0.036 nm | 32.3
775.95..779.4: -0.136 nm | 33.9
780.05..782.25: -0.009 nm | 32.6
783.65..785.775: 0.041 nm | 31.6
